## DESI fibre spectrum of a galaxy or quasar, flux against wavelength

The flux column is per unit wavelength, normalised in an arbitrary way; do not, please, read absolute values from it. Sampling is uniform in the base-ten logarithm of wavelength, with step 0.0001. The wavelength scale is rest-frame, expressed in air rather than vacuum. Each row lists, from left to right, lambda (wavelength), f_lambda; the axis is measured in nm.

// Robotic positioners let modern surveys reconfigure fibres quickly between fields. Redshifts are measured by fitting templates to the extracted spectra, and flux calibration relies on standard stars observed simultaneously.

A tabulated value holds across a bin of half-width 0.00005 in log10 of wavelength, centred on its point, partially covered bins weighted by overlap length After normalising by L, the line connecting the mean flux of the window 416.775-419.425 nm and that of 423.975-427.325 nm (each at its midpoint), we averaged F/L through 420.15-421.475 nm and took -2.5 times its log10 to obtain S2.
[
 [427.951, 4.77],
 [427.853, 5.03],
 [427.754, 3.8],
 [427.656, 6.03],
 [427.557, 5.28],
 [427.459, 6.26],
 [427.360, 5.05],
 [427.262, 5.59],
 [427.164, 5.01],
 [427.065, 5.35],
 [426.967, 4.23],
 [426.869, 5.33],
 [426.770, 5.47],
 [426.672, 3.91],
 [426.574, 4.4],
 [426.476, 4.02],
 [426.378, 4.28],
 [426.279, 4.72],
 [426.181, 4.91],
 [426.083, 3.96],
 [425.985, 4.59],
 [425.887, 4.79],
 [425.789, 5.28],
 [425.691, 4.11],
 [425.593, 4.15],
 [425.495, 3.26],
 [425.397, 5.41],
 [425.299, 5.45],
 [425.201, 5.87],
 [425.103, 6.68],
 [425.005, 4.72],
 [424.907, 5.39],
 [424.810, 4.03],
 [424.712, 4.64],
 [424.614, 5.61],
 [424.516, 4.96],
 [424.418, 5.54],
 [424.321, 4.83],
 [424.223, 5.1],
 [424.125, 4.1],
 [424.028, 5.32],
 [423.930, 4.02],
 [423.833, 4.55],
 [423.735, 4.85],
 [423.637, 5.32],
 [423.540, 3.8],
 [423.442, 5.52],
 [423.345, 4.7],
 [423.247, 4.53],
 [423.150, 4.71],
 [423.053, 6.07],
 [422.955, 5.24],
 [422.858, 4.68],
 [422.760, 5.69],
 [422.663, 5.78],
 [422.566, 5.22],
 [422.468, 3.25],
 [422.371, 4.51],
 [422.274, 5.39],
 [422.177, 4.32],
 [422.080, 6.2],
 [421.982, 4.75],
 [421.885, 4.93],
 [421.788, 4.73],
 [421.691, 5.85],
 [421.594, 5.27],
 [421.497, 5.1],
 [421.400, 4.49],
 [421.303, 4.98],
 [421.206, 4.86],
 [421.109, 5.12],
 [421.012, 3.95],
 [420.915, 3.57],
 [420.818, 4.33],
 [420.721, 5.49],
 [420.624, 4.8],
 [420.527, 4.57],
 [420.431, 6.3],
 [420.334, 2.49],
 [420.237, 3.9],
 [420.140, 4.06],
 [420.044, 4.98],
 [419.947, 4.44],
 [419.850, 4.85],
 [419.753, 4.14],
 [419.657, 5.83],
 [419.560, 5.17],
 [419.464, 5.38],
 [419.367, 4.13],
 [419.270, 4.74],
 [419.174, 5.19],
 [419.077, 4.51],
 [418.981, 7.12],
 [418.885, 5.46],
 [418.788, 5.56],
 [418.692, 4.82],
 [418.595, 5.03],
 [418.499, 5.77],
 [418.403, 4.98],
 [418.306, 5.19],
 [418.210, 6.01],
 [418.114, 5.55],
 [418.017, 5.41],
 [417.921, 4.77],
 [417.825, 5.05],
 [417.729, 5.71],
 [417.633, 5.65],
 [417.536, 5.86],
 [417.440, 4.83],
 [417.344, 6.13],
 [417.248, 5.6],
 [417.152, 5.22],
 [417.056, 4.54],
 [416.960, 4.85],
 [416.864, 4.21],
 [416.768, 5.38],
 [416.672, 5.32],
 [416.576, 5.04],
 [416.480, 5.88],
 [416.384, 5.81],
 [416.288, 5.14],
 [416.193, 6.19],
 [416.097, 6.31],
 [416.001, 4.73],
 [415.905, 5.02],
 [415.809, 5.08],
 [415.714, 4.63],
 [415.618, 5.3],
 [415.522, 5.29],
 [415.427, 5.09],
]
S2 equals 0.13 mag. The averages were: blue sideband 5.26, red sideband 4.85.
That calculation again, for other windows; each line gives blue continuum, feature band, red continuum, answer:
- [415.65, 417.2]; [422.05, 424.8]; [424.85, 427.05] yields -0.01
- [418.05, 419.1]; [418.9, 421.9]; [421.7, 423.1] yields 0.10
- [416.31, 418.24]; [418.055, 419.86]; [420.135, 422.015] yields -0.04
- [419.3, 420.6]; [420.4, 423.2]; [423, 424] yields -0.05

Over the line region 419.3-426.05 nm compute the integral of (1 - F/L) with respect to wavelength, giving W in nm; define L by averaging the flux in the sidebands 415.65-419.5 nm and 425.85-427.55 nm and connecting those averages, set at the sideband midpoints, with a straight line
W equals 0.25 nm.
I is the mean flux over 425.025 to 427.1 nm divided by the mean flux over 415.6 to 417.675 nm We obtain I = 0.90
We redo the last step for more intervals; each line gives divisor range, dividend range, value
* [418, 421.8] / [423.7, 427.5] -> 0.98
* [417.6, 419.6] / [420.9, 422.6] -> 0.91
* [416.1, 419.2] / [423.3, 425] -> 0.90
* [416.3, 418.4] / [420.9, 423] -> 0.93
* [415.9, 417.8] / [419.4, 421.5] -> 0.87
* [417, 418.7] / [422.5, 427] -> 0.91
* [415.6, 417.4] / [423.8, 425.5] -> 0.95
